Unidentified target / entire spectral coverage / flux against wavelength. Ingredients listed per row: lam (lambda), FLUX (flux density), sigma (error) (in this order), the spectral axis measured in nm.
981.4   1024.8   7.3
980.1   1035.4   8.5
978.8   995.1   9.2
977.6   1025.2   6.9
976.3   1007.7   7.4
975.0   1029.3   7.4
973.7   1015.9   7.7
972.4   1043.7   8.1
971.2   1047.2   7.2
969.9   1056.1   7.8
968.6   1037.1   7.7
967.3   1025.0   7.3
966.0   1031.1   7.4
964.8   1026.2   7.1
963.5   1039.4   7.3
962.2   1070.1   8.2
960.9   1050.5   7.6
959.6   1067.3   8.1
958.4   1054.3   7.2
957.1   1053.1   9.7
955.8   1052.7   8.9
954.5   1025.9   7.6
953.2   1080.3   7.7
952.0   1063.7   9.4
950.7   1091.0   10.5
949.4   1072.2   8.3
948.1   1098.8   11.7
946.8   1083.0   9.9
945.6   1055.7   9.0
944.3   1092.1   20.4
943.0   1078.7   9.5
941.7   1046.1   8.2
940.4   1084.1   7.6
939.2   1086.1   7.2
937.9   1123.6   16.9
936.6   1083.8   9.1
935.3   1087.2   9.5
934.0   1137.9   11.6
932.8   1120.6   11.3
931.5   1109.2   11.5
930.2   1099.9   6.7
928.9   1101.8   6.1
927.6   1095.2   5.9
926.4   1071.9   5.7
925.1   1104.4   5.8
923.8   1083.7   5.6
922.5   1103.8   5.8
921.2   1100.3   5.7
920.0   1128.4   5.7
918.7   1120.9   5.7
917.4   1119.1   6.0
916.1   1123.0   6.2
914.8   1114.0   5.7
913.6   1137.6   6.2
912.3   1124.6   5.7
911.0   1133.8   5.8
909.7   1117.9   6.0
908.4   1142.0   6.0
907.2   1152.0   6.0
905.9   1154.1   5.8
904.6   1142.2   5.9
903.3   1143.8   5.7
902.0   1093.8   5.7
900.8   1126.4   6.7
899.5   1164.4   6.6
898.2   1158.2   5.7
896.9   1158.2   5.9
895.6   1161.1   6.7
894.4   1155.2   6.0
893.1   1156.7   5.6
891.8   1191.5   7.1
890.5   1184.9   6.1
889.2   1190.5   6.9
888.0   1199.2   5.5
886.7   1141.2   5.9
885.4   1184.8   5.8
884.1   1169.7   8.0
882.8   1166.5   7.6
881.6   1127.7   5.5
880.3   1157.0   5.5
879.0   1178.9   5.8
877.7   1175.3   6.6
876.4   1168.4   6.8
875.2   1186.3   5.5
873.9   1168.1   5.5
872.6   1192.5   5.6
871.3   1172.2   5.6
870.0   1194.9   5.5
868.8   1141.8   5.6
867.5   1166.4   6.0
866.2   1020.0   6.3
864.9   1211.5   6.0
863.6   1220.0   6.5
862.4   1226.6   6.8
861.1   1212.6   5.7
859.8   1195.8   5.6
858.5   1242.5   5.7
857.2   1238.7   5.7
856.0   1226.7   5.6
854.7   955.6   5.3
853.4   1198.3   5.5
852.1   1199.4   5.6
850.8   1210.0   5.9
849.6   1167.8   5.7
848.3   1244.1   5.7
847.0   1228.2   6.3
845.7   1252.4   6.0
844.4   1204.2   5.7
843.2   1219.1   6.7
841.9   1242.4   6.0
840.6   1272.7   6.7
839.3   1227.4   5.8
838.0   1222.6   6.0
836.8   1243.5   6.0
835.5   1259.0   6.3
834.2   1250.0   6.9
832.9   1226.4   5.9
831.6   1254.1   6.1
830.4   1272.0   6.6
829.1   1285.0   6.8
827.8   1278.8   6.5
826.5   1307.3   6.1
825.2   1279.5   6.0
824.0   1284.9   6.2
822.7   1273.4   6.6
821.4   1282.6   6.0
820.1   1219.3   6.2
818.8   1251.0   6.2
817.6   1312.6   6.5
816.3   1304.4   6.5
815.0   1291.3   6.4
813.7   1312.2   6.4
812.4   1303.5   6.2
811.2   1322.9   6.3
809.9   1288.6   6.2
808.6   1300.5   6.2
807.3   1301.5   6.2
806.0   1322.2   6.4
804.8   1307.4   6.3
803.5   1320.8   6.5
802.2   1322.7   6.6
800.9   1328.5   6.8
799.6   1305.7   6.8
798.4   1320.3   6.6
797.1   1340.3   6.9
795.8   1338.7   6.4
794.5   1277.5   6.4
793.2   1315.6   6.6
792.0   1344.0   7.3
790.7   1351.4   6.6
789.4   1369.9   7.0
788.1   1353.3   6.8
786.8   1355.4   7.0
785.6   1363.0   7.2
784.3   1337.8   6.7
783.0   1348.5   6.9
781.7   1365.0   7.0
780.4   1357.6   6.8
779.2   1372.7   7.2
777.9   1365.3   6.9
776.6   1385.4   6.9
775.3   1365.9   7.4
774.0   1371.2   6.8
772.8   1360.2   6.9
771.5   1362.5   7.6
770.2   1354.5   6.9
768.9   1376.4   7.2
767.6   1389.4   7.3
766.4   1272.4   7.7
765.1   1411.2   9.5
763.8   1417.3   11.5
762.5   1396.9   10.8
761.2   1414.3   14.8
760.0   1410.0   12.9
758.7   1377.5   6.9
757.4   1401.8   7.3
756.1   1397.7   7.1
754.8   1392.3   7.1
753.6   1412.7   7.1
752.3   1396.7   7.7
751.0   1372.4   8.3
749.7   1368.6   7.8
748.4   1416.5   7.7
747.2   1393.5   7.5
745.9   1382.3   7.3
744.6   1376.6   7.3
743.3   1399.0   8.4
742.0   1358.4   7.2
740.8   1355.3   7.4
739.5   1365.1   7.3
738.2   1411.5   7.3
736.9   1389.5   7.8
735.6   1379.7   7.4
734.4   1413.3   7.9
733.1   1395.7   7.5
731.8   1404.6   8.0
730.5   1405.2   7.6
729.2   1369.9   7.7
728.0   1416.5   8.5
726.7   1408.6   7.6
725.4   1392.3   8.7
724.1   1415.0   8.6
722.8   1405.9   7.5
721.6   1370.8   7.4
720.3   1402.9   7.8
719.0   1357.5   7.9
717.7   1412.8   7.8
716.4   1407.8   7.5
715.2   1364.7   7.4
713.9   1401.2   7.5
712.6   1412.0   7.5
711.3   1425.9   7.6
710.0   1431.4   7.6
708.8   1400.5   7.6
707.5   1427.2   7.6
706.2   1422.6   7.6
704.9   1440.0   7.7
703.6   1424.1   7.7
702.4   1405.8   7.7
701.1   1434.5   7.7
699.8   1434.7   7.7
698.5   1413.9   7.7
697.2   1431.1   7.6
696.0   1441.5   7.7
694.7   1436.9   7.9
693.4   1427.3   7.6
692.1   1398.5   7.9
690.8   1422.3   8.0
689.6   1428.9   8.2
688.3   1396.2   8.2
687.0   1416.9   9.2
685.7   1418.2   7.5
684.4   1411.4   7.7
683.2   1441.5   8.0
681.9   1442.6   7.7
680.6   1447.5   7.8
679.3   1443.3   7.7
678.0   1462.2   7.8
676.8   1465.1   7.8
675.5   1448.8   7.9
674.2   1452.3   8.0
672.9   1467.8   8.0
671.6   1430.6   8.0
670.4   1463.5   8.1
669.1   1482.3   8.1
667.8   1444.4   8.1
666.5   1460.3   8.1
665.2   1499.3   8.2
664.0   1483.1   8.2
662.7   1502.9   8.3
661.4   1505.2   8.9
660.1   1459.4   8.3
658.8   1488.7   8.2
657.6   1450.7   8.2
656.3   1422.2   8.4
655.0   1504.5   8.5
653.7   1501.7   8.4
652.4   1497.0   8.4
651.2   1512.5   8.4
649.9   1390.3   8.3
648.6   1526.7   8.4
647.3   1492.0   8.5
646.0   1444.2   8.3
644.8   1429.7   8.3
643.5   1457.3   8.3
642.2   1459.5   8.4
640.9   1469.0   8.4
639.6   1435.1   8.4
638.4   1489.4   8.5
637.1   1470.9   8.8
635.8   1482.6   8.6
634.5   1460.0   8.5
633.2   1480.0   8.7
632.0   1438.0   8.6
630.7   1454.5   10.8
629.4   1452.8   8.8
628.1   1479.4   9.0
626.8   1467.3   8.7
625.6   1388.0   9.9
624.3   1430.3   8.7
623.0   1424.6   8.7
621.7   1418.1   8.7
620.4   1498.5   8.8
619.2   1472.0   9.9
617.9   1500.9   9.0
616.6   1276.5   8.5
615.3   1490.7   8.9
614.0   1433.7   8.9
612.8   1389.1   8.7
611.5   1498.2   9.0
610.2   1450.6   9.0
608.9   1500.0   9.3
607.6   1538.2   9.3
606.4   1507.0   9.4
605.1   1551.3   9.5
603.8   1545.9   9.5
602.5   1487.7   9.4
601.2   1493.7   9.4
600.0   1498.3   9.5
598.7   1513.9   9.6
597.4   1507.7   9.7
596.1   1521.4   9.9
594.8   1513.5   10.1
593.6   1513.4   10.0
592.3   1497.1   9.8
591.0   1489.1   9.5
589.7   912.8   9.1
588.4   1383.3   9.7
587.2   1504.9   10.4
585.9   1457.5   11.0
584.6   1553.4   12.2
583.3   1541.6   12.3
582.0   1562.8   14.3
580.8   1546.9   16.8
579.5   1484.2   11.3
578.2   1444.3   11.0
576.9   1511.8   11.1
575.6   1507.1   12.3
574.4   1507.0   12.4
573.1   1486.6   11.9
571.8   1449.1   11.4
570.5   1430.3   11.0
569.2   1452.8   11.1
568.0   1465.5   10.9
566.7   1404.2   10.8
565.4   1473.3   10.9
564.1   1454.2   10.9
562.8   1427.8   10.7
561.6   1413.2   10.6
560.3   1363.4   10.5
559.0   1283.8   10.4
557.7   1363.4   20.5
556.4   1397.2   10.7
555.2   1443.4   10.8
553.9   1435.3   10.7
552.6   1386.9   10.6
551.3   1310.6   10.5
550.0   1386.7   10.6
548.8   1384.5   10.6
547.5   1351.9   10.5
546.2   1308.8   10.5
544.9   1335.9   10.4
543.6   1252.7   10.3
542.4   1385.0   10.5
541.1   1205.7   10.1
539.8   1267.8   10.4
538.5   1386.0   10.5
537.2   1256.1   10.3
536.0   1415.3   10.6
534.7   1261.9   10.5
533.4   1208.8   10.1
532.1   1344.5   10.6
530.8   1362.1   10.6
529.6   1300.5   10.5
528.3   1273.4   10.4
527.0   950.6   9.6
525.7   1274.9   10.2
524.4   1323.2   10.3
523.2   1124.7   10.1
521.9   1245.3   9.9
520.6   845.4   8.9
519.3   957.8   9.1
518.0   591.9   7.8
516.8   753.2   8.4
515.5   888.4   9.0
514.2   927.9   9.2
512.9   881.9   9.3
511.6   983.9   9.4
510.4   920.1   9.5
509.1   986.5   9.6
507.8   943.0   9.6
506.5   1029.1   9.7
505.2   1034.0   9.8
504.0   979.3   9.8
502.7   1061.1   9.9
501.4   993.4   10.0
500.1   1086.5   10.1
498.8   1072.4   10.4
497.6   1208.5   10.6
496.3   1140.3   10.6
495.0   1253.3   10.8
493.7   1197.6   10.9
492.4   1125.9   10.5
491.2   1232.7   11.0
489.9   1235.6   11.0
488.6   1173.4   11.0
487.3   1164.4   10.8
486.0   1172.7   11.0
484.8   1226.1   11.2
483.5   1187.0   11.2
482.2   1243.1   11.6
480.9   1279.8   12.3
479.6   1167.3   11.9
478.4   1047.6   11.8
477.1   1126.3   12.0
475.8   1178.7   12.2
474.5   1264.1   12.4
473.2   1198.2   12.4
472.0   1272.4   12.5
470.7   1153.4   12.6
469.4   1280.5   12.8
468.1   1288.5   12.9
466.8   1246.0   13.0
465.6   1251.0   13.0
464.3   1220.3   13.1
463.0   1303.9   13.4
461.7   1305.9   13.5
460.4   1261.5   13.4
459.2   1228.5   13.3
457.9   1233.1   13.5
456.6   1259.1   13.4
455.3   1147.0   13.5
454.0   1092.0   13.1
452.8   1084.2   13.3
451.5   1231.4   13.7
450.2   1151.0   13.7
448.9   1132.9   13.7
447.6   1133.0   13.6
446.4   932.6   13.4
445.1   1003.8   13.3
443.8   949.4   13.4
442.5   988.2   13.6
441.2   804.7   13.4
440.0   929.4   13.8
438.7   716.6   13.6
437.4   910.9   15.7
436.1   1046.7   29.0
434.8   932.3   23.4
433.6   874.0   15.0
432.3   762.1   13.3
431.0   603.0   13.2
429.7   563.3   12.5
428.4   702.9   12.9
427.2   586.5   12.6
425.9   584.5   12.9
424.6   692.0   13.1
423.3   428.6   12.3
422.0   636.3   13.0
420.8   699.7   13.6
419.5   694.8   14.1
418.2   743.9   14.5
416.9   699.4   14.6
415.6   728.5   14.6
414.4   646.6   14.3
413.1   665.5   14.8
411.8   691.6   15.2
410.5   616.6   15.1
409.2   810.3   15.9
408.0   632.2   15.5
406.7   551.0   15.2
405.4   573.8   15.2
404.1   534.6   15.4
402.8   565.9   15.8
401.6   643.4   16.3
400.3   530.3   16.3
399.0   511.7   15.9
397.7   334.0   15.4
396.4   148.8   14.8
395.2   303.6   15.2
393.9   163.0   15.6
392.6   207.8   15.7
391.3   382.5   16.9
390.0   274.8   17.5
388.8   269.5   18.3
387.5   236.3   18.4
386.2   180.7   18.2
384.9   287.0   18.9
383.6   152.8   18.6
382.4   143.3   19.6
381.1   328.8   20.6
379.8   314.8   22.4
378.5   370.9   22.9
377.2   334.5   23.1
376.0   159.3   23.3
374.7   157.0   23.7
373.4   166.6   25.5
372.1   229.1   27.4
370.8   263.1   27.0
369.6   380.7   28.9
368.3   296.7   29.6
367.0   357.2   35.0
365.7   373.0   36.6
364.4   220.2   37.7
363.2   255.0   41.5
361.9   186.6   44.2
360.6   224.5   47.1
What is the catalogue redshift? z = 0.000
